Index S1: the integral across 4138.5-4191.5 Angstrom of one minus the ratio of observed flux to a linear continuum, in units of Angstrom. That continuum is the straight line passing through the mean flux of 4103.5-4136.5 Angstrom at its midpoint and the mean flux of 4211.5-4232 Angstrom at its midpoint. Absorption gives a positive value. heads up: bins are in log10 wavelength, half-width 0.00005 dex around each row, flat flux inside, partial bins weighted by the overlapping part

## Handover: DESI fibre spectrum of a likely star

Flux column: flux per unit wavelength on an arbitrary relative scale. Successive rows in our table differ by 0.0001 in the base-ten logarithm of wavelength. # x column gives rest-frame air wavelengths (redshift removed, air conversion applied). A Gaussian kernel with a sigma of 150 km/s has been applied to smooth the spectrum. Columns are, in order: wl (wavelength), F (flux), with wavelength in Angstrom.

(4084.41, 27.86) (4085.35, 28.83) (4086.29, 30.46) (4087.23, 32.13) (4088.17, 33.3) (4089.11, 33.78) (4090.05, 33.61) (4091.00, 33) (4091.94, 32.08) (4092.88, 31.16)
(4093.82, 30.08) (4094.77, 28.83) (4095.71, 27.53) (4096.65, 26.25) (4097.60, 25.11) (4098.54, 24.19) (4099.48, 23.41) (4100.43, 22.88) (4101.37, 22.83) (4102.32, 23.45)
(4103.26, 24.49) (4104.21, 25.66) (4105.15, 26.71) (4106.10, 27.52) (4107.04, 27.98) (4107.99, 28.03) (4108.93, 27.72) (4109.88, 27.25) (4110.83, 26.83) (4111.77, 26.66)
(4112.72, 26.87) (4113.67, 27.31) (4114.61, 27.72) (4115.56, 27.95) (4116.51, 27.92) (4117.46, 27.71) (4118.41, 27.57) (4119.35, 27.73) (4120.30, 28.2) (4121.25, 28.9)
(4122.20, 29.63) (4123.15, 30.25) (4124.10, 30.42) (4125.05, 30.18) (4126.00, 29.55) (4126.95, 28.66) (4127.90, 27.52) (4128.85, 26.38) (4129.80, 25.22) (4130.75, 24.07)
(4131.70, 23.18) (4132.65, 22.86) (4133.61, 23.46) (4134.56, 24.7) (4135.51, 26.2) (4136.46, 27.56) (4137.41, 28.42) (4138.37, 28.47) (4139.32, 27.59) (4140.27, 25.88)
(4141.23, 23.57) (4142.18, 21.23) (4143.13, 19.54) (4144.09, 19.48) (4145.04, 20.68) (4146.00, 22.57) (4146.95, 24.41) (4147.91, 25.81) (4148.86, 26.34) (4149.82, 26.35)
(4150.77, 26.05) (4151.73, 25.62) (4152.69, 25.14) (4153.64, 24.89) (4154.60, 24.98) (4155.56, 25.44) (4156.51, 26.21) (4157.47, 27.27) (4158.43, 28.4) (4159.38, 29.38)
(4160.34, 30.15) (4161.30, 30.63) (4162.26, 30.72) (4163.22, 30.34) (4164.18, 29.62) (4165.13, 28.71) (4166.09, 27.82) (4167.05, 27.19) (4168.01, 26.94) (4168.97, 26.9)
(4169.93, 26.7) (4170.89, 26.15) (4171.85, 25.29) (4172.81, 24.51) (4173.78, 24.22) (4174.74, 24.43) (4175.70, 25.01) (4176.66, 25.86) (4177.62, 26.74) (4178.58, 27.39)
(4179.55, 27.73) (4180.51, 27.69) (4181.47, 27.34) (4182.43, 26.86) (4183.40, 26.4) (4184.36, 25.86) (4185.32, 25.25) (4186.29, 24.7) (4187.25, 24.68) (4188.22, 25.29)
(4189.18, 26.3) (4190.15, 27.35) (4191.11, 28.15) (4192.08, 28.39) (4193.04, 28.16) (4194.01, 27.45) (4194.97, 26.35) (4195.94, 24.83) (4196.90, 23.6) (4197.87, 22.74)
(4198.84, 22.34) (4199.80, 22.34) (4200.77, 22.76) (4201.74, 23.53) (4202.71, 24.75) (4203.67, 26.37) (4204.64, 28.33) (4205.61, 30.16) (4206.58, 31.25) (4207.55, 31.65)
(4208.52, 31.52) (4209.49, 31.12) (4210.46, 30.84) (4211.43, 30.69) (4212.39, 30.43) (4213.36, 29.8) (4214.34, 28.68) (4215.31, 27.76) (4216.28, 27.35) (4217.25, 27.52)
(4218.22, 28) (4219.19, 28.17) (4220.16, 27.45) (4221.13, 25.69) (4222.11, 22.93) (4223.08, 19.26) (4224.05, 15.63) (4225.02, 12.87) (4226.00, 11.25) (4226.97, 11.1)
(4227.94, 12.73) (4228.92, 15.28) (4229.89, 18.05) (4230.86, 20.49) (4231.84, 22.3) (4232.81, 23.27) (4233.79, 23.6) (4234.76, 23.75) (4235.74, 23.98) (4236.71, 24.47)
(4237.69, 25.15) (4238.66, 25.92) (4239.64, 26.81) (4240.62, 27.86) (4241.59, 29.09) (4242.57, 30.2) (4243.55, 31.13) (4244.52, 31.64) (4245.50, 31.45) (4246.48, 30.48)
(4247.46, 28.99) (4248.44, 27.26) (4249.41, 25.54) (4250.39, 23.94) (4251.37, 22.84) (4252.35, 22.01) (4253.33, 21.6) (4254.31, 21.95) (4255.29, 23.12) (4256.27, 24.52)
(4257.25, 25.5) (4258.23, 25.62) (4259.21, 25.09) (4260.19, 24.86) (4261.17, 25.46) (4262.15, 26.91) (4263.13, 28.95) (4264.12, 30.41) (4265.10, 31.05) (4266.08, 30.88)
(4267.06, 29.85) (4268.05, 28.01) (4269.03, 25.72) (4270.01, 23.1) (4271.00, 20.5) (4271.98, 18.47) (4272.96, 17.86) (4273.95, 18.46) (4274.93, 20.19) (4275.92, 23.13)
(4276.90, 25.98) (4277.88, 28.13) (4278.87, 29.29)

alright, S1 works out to -2.5 Angstrom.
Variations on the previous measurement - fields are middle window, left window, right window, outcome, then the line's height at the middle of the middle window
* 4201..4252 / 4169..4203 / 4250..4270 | 0.8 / 25.8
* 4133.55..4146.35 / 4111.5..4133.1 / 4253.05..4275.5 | 1.4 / 27.2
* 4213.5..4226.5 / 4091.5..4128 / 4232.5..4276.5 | 1.3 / 26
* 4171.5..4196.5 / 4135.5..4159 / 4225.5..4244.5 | -2.2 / 24.1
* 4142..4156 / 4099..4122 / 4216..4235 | 0.4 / 24.7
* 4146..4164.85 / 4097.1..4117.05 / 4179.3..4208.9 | -0.6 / 26.3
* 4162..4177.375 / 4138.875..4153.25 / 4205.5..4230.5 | -1.7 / 24.1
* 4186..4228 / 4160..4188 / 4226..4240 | -3.3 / 23.5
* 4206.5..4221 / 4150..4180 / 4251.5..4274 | -1.9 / 25.9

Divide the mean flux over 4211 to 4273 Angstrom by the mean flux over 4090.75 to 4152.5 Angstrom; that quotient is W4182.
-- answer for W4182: 0.94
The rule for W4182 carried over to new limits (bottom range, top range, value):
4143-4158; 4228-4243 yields 0.96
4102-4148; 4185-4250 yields 0.97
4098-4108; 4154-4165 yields 1.13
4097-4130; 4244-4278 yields 0.94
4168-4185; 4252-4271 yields 0.99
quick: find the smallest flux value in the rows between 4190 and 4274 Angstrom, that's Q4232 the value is 11.1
